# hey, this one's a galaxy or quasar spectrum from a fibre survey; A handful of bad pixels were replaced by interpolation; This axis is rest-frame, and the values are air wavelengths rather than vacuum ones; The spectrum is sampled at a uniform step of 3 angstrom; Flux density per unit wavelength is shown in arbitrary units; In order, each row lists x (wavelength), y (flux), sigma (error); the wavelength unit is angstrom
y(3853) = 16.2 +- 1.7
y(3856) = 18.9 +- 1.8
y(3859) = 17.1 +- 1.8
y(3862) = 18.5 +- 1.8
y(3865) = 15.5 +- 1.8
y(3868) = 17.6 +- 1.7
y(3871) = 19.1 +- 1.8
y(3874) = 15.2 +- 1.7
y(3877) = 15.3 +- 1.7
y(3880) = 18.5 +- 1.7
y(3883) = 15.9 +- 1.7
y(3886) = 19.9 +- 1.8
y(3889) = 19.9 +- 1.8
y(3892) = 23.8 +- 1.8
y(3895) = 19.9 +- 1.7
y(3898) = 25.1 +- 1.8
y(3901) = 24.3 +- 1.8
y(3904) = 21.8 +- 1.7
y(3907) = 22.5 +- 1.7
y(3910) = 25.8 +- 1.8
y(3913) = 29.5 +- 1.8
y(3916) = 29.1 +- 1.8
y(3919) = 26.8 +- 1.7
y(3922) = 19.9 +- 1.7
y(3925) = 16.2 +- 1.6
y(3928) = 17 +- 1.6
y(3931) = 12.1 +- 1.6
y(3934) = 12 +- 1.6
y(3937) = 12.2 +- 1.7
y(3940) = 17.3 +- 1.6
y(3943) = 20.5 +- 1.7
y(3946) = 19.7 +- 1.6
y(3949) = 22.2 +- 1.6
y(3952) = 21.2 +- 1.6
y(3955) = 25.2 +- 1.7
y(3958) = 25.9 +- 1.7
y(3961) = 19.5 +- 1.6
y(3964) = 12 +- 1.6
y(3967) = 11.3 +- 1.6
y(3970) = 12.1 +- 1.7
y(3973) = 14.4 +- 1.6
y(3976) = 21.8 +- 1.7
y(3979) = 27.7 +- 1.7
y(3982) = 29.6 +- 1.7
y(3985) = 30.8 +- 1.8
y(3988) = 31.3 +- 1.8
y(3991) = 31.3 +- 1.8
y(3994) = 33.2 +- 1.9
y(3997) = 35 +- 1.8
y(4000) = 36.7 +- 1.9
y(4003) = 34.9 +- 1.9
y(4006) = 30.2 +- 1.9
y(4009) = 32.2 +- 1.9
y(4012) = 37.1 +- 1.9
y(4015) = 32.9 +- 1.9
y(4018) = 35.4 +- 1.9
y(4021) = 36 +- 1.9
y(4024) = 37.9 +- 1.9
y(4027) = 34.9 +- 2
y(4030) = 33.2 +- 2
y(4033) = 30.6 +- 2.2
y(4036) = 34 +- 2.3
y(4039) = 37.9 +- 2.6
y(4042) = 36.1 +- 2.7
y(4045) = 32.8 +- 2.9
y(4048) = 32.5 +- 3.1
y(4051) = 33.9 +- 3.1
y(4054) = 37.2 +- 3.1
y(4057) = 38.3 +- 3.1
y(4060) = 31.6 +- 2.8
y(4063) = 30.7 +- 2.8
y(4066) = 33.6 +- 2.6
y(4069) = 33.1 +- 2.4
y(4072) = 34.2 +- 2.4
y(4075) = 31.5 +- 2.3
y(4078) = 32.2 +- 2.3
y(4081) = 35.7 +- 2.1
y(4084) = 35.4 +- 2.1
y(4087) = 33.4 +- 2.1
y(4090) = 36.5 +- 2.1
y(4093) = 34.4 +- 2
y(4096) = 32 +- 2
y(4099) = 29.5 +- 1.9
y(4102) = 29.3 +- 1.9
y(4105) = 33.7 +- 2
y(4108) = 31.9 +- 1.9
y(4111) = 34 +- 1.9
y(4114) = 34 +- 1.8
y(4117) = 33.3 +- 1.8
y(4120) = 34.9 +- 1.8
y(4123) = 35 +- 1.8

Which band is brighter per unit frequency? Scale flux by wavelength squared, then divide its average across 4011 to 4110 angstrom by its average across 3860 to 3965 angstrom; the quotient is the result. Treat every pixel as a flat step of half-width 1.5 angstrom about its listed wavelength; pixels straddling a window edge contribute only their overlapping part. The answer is 1.83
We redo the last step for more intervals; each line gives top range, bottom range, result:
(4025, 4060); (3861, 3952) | 1.87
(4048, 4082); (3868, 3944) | 1.83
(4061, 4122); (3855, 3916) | 1.80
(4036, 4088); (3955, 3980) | 1.95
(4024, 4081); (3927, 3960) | 1.91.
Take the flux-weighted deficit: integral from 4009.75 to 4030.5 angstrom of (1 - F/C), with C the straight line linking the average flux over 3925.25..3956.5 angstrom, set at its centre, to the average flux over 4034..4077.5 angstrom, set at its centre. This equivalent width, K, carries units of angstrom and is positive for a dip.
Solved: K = -4.54 angstrom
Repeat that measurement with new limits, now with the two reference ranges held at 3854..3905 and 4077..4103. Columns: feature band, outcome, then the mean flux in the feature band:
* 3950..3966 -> 2.5 angstrom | 20.5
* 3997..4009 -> -2.8 angstrom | 33.9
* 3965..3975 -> 4.8 angstrom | 13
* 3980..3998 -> -3.5 angstrom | 31.7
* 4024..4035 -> -1.7 angstrom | 33.6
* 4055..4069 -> -1.0 angstrom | 33.6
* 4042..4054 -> -1.4 angstrom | 34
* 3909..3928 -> -2.0 angstrom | 23.9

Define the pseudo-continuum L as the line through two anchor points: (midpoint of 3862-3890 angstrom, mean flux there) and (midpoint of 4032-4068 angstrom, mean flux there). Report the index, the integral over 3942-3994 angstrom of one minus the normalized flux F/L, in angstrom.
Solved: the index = 7.7 angstrom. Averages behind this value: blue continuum 17.4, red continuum 34.1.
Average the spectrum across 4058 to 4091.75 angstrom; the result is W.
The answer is 33.5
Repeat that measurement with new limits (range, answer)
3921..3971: 17.5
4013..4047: 34.7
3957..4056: 30.1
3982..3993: 31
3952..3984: 20.2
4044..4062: 34.3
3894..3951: 20.7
